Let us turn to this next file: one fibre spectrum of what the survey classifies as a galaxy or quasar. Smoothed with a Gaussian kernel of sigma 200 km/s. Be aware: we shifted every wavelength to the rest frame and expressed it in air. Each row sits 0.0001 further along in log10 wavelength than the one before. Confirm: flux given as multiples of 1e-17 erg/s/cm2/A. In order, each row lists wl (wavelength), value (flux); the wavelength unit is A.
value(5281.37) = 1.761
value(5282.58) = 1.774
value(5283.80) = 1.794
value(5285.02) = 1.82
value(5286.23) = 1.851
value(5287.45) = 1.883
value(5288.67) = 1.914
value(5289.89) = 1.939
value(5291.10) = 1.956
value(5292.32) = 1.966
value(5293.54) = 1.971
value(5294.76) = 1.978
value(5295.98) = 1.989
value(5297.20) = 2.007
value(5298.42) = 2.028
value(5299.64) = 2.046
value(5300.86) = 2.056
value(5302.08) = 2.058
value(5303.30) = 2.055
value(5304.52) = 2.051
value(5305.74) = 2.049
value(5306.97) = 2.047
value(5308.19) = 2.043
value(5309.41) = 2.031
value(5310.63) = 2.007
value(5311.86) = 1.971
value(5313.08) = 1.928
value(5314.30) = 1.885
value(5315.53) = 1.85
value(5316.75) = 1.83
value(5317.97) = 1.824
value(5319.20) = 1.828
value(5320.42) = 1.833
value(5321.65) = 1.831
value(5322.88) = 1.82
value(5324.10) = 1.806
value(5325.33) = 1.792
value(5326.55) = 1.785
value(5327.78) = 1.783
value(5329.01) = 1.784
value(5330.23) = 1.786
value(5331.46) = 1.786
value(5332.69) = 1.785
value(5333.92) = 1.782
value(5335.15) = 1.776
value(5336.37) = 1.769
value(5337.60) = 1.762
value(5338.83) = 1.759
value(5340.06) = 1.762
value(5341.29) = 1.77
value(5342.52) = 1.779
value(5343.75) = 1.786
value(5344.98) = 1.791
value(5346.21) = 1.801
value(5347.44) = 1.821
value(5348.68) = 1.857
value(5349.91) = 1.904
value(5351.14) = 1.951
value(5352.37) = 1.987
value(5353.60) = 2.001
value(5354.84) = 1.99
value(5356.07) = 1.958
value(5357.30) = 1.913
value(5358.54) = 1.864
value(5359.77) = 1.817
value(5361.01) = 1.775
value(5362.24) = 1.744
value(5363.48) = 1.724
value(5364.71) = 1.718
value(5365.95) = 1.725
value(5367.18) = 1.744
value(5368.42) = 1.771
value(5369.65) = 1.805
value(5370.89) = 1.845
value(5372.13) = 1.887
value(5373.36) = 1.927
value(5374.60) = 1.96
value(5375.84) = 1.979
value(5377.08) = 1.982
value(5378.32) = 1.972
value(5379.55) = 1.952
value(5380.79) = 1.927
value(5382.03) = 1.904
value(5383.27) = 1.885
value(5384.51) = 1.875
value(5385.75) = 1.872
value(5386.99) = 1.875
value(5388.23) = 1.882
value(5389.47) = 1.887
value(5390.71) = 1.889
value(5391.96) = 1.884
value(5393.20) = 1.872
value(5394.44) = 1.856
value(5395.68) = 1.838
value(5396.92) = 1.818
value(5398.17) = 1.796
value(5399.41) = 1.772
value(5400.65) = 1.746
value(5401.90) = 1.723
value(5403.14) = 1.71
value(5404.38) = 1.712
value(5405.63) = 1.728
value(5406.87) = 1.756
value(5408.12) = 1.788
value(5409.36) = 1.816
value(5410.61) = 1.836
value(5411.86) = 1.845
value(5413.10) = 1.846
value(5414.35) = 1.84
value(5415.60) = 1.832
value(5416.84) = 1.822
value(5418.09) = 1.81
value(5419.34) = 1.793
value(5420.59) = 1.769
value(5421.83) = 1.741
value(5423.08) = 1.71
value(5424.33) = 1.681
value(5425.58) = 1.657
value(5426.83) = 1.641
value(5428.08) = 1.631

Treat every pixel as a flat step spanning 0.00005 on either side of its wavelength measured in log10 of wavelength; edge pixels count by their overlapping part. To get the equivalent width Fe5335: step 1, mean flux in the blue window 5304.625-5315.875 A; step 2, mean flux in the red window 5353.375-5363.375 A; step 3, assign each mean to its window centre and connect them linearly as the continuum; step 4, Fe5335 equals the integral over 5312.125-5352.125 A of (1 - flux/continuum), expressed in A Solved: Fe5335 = 2.4 A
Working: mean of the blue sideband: 1.98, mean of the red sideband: 1.87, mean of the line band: 1.82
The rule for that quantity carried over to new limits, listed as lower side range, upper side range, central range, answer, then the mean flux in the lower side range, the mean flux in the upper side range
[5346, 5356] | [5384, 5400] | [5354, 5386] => 0.4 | 1.92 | 1.85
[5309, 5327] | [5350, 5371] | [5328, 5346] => 0.8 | 1.87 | 1.84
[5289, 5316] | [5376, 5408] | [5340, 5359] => 0.4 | 2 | 1.85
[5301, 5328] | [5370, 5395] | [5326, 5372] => 2.3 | 1.92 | 1.9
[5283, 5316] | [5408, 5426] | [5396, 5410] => 0.4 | 1.97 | 1.79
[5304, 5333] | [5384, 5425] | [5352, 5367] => 0.0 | 1.88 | 1.81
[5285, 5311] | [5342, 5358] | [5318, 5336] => 1.3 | 1.99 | 1.89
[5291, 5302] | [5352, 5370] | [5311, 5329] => 0.9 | 2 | 1.83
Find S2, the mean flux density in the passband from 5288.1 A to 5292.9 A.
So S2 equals 1.95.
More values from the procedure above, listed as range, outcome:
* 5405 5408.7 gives 1.75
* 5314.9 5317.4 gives 1.84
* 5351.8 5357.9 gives 1.97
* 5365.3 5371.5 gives 1.78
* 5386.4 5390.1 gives 1.88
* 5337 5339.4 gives 1.76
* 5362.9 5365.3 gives 1.72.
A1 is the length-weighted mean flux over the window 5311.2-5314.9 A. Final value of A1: 1.93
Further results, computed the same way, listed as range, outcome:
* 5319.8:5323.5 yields 1.83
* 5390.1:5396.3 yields 1.87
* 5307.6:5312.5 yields 2.01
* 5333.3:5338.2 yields 1.77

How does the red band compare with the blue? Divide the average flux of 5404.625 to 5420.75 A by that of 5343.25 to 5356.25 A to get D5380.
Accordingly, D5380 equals 0.95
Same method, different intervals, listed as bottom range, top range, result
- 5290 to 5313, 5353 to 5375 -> 0.91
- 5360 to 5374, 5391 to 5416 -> 1.01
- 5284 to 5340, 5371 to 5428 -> 0.96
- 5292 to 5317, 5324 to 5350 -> 0.90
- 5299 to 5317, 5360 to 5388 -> 0.93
